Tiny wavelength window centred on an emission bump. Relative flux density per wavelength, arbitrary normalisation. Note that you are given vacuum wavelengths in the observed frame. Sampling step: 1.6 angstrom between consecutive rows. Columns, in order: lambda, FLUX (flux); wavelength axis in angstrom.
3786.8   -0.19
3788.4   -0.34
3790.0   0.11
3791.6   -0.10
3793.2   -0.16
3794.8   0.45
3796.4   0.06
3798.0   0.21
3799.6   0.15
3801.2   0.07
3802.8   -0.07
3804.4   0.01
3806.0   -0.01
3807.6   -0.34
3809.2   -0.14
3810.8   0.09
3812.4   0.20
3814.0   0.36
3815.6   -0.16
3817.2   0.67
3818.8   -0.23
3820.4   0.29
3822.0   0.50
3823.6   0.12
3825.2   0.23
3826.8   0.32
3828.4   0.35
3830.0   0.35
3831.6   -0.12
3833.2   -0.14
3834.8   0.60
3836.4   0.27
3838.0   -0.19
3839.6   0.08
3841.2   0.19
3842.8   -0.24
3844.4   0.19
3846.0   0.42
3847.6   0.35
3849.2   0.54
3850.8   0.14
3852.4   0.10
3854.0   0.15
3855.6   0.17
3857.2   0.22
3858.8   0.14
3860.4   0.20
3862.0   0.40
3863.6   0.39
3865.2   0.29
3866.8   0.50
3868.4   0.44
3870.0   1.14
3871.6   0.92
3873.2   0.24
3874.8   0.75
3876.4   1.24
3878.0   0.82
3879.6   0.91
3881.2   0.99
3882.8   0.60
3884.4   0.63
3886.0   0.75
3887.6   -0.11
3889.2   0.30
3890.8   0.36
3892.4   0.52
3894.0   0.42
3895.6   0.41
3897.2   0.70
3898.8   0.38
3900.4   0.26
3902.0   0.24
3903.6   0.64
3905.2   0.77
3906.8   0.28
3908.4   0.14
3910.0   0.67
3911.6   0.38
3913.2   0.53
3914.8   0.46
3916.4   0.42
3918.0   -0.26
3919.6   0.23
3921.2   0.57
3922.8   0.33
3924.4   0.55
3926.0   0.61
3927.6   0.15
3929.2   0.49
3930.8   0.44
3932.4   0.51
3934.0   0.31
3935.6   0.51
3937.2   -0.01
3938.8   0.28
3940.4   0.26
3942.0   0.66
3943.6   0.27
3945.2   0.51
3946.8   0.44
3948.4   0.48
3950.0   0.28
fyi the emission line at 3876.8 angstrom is Lyman alpha 1216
